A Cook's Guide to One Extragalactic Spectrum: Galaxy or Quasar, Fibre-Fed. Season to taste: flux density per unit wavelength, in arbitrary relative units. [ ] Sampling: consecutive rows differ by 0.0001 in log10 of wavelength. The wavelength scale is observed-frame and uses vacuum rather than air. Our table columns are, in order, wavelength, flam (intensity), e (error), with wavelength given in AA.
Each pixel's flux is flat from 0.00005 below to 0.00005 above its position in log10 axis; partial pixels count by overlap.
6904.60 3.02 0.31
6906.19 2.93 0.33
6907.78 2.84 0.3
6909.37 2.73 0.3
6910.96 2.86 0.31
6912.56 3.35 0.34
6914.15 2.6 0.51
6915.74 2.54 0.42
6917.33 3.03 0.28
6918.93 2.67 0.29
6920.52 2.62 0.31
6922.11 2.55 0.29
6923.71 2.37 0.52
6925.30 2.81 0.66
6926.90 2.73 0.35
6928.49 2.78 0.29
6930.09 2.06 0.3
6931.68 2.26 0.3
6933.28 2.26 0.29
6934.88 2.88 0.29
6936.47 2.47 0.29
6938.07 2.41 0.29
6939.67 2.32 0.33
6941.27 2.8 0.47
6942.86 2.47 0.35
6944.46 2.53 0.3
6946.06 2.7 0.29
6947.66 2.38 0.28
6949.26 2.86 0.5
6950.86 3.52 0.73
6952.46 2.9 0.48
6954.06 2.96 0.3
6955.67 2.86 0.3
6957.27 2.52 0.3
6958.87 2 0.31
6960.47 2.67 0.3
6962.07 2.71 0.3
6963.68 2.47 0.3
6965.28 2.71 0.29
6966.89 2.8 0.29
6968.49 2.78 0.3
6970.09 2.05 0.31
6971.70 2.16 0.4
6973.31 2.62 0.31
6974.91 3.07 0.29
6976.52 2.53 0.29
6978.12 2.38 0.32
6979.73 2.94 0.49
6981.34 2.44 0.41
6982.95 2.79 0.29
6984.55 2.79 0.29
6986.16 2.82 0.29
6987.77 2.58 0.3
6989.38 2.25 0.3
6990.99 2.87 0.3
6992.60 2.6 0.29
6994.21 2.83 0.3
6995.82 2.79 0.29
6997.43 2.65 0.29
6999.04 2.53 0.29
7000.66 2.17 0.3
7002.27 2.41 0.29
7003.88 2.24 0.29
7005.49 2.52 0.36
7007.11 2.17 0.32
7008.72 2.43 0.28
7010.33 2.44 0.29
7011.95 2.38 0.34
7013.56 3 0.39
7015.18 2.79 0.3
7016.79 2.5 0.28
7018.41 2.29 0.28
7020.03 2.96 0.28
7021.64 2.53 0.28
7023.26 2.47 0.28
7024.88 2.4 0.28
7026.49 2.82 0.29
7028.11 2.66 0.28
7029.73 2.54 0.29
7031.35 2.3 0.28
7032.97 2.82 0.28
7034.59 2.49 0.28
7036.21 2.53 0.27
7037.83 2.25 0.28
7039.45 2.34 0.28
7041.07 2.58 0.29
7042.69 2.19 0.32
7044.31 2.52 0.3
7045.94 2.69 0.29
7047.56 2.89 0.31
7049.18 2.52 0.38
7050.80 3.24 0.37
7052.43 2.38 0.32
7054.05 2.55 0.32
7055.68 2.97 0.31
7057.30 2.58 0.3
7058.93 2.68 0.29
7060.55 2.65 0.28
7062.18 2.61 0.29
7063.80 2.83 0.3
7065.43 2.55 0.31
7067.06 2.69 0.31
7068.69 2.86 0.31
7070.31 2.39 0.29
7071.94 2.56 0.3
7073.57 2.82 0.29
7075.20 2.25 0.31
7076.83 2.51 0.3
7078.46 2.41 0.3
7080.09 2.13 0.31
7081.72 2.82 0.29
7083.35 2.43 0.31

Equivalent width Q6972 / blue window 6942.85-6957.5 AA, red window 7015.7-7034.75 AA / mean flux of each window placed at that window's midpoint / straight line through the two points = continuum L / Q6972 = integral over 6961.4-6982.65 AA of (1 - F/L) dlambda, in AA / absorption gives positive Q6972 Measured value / 1.1 AA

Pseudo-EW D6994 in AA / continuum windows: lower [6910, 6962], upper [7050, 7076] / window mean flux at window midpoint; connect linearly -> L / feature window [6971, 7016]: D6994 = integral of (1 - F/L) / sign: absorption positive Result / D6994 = 1.3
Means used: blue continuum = 2.65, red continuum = 2.66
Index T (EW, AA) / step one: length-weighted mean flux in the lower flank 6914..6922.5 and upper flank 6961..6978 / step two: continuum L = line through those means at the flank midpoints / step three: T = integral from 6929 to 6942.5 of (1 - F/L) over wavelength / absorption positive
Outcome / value 1.0 AA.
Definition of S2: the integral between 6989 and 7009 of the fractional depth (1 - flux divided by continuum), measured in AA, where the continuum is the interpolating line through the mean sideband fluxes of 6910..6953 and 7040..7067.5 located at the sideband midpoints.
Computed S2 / 1.1 AA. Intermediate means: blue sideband 2.66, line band 2.5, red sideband 2.65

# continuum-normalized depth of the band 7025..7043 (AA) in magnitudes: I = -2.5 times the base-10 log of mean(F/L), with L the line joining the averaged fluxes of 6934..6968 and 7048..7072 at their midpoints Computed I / 0.07 mag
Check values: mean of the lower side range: 2.66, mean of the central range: 2.51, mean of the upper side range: 2.68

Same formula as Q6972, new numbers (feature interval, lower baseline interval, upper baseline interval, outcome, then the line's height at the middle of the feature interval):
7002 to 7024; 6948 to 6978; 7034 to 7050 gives 0.4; 2.56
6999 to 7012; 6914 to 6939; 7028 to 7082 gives 1.1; 2.57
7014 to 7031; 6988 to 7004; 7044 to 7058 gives 0.2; 2.63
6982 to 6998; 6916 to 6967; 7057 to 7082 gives -0.5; 2.61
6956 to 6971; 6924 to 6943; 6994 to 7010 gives -0.2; 2.49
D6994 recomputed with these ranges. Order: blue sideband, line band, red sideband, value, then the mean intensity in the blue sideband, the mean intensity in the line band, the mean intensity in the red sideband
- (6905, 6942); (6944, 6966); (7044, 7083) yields -0.5 AA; 2.65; 2.7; 2.63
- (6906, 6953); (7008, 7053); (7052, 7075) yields 1.4 AA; 2.67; 2.57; 2.65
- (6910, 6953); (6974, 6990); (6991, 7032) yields -0.5 AA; 2.66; 2.66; 2.54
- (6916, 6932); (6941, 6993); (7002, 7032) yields -1.8 AA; 2.6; 2.65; 2.52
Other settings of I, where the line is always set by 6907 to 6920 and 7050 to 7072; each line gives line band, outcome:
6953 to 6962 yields 0.06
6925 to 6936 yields 0.11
